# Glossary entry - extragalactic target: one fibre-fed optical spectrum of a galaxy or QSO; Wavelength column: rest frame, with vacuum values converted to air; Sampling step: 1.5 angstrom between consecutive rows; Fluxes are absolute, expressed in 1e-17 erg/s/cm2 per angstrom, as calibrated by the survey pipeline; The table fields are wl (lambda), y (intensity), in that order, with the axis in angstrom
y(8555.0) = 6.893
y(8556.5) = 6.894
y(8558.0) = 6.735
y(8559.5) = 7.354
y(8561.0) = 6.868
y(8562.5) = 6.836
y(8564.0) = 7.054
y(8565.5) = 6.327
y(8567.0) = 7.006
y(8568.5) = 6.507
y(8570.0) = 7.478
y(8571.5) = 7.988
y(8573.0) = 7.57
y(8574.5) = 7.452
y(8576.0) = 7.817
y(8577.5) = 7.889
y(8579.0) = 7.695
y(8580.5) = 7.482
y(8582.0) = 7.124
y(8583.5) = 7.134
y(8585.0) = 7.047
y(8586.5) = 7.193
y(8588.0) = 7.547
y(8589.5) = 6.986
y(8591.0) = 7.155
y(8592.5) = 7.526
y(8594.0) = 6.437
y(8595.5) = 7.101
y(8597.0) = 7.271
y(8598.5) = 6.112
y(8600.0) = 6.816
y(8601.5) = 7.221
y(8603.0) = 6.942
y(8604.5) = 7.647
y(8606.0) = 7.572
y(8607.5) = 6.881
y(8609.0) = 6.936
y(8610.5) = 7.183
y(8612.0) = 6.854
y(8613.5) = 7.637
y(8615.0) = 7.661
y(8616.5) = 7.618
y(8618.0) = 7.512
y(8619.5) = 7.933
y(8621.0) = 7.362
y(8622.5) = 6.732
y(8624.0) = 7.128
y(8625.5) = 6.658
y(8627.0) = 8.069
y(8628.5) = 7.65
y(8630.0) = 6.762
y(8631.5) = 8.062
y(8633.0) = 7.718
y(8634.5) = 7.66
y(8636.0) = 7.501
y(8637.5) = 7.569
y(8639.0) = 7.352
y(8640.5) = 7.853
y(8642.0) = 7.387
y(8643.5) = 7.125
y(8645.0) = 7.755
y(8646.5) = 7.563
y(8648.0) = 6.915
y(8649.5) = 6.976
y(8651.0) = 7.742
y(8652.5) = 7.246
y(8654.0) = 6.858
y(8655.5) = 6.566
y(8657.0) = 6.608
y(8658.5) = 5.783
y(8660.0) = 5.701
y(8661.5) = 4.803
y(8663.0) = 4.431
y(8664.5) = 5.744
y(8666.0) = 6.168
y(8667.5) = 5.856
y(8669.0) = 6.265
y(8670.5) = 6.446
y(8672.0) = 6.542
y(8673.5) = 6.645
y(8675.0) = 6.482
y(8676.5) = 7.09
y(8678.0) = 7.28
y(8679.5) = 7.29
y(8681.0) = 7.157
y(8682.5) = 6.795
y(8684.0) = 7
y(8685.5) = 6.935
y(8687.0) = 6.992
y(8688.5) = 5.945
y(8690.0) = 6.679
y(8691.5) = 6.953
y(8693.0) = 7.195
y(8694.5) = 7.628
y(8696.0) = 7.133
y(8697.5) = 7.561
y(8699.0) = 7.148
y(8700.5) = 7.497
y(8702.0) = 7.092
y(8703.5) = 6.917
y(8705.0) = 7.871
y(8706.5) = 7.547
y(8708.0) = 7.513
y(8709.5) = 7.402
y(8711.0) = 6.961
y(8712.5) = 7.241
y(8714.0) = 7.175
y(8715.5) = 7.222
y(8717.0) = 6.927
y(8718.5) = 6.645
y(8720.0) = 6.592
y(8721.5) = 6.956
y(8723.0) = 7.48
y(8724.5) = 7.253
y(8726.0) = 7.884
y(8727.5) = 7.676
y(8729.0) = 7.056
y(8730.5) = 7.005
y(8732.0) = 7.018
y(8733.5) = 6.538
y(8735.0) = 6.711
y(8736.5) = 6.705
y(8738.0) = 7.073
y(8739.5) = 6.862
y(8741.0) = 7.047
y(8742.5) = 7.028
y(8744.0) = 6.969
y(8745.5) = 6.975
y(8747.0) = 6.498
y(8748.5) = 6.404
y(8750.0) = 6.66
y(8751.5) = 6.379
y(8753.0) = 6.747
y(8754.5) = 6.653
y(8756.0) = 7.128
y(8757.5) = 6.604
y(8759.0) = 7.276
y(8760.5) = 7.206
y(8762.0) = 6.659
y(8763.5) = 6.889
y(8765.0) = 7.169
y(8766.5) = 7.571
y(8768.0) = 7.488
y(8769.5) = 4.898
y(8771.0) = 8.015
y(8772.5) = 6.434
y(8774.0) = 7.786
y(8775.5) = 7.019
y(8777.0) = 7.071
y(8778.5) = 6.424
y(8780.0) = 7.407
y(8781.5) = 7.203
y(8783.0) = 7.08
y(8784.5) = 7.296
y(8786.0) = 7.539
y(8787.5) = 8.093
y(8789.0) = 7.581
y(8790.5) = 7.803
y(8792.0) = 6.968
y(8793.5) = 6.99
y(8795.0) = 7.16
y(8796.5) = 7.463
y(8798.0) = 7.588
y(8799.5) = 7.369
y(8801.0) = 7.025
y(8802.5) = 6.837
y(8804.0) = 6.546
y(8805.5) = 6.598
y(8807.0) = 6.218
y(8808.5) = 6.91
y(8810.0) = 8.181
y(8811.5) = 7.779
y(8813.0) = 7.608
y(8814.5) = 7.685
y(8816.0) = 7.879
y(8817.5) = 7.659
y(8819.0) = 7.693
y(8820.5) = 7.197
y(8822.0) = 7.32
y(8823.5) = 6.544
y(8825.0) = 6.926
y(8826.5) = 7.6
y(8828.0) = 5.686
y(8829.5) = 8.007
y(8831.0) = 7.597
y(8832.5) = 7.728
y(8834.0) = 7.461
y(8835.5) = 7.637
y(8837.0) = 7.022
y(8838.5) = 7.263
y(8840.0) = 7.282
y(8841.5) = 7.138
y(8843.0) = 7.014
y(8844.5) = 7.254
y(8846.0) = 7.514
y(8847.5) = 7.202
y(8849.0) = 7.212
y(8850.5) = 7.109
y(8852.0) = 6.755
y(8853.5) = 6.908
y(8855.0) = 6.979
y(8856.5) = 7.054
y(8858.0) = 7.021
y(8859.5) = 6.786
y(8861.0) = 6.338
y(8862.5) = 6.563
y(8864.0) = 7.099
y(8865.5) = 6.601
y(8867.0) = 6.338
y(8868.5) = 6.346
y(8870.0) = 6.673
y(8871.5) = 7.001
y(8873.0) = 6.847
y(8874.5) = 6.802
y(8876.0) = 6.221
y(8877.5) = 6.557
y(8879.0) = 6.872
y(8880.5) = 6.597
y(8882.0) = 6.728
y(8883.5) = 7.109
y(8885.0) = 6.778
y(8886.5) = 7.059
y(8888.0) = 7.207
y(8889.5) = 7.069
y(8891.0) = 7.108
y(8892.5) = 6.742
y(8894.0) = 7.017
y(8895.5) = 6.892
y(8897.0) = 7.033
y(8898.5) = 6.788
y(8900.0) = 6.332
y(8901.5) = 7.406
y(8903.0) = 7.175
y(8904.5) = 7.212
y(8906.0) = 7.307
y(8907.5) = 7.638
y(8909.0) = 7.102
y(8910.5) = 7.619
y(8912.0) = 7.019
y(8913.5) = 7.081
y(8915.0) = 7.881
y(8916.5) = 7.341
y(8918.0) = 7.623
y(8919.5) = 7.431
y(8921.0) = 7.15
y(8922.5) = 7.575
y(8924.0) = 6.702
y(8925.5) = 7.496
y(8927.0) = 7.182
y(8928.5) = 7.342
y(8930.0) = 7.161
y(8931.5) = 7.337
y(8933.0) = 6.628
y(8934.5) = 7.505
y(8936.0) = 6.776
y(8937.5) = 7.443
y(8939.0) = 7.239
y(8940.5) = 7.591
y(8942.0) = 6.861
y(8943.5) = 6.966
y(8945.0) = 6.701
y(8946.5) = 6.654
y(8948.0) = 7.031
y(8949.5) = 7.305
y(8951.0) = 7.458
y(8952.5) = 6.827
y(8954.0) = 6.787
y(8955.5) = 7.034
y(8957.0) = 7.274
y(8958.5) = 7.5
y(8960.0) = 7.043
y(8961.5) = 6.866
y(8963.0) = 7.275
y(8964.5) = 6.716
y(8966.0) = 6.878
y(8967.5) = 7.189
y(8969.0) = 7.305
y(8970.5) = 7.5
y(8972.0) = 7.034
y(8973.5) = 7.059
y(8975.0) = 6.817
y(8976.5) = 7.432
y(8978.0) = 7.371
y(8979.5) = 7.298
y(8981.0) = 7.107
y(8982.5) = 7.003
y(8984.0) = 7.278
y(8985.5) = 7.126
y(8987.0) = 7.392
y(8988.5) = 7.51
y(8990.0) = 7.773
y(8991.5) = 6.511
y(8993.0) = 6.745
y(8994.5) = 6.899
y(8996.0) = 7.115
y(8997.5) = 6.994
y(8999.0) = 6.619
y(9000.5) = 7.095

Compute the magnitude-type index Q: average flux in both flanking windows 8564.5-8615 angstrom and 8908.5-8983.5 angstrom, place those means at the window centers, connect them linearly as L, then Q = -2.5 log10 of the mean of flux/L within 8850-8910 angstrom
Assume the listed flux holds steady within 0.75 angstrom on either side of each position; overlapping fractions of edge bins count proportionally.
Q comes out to 0.05 mag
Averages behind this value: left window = 7.2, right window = 7.17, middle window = 6.88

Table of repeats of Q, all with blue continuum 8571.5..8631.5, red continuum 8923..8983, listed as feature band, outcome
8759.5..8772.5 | 0.04 mag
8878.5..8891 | 0.03 mag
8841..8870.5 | 0.04 mag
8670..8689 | 0.06 mag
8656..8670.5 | 0.25 mag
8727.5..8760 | 0.06 mag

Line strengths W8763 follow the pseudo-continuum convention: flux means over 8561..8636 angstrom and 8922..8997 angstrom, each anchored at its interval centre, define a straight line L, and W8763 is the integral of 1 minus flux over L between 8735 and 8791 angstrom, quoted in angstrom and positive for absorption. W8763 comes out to 1.5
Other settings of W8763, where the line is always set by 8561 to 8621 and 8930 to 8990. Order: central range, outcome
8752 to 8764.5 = 0.5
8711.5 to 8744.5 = 0.7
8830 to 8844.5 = -0.4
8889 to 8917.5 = 0.0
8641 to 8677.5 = 3.4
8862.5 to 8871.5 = 0.7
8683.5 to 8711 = 0.2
